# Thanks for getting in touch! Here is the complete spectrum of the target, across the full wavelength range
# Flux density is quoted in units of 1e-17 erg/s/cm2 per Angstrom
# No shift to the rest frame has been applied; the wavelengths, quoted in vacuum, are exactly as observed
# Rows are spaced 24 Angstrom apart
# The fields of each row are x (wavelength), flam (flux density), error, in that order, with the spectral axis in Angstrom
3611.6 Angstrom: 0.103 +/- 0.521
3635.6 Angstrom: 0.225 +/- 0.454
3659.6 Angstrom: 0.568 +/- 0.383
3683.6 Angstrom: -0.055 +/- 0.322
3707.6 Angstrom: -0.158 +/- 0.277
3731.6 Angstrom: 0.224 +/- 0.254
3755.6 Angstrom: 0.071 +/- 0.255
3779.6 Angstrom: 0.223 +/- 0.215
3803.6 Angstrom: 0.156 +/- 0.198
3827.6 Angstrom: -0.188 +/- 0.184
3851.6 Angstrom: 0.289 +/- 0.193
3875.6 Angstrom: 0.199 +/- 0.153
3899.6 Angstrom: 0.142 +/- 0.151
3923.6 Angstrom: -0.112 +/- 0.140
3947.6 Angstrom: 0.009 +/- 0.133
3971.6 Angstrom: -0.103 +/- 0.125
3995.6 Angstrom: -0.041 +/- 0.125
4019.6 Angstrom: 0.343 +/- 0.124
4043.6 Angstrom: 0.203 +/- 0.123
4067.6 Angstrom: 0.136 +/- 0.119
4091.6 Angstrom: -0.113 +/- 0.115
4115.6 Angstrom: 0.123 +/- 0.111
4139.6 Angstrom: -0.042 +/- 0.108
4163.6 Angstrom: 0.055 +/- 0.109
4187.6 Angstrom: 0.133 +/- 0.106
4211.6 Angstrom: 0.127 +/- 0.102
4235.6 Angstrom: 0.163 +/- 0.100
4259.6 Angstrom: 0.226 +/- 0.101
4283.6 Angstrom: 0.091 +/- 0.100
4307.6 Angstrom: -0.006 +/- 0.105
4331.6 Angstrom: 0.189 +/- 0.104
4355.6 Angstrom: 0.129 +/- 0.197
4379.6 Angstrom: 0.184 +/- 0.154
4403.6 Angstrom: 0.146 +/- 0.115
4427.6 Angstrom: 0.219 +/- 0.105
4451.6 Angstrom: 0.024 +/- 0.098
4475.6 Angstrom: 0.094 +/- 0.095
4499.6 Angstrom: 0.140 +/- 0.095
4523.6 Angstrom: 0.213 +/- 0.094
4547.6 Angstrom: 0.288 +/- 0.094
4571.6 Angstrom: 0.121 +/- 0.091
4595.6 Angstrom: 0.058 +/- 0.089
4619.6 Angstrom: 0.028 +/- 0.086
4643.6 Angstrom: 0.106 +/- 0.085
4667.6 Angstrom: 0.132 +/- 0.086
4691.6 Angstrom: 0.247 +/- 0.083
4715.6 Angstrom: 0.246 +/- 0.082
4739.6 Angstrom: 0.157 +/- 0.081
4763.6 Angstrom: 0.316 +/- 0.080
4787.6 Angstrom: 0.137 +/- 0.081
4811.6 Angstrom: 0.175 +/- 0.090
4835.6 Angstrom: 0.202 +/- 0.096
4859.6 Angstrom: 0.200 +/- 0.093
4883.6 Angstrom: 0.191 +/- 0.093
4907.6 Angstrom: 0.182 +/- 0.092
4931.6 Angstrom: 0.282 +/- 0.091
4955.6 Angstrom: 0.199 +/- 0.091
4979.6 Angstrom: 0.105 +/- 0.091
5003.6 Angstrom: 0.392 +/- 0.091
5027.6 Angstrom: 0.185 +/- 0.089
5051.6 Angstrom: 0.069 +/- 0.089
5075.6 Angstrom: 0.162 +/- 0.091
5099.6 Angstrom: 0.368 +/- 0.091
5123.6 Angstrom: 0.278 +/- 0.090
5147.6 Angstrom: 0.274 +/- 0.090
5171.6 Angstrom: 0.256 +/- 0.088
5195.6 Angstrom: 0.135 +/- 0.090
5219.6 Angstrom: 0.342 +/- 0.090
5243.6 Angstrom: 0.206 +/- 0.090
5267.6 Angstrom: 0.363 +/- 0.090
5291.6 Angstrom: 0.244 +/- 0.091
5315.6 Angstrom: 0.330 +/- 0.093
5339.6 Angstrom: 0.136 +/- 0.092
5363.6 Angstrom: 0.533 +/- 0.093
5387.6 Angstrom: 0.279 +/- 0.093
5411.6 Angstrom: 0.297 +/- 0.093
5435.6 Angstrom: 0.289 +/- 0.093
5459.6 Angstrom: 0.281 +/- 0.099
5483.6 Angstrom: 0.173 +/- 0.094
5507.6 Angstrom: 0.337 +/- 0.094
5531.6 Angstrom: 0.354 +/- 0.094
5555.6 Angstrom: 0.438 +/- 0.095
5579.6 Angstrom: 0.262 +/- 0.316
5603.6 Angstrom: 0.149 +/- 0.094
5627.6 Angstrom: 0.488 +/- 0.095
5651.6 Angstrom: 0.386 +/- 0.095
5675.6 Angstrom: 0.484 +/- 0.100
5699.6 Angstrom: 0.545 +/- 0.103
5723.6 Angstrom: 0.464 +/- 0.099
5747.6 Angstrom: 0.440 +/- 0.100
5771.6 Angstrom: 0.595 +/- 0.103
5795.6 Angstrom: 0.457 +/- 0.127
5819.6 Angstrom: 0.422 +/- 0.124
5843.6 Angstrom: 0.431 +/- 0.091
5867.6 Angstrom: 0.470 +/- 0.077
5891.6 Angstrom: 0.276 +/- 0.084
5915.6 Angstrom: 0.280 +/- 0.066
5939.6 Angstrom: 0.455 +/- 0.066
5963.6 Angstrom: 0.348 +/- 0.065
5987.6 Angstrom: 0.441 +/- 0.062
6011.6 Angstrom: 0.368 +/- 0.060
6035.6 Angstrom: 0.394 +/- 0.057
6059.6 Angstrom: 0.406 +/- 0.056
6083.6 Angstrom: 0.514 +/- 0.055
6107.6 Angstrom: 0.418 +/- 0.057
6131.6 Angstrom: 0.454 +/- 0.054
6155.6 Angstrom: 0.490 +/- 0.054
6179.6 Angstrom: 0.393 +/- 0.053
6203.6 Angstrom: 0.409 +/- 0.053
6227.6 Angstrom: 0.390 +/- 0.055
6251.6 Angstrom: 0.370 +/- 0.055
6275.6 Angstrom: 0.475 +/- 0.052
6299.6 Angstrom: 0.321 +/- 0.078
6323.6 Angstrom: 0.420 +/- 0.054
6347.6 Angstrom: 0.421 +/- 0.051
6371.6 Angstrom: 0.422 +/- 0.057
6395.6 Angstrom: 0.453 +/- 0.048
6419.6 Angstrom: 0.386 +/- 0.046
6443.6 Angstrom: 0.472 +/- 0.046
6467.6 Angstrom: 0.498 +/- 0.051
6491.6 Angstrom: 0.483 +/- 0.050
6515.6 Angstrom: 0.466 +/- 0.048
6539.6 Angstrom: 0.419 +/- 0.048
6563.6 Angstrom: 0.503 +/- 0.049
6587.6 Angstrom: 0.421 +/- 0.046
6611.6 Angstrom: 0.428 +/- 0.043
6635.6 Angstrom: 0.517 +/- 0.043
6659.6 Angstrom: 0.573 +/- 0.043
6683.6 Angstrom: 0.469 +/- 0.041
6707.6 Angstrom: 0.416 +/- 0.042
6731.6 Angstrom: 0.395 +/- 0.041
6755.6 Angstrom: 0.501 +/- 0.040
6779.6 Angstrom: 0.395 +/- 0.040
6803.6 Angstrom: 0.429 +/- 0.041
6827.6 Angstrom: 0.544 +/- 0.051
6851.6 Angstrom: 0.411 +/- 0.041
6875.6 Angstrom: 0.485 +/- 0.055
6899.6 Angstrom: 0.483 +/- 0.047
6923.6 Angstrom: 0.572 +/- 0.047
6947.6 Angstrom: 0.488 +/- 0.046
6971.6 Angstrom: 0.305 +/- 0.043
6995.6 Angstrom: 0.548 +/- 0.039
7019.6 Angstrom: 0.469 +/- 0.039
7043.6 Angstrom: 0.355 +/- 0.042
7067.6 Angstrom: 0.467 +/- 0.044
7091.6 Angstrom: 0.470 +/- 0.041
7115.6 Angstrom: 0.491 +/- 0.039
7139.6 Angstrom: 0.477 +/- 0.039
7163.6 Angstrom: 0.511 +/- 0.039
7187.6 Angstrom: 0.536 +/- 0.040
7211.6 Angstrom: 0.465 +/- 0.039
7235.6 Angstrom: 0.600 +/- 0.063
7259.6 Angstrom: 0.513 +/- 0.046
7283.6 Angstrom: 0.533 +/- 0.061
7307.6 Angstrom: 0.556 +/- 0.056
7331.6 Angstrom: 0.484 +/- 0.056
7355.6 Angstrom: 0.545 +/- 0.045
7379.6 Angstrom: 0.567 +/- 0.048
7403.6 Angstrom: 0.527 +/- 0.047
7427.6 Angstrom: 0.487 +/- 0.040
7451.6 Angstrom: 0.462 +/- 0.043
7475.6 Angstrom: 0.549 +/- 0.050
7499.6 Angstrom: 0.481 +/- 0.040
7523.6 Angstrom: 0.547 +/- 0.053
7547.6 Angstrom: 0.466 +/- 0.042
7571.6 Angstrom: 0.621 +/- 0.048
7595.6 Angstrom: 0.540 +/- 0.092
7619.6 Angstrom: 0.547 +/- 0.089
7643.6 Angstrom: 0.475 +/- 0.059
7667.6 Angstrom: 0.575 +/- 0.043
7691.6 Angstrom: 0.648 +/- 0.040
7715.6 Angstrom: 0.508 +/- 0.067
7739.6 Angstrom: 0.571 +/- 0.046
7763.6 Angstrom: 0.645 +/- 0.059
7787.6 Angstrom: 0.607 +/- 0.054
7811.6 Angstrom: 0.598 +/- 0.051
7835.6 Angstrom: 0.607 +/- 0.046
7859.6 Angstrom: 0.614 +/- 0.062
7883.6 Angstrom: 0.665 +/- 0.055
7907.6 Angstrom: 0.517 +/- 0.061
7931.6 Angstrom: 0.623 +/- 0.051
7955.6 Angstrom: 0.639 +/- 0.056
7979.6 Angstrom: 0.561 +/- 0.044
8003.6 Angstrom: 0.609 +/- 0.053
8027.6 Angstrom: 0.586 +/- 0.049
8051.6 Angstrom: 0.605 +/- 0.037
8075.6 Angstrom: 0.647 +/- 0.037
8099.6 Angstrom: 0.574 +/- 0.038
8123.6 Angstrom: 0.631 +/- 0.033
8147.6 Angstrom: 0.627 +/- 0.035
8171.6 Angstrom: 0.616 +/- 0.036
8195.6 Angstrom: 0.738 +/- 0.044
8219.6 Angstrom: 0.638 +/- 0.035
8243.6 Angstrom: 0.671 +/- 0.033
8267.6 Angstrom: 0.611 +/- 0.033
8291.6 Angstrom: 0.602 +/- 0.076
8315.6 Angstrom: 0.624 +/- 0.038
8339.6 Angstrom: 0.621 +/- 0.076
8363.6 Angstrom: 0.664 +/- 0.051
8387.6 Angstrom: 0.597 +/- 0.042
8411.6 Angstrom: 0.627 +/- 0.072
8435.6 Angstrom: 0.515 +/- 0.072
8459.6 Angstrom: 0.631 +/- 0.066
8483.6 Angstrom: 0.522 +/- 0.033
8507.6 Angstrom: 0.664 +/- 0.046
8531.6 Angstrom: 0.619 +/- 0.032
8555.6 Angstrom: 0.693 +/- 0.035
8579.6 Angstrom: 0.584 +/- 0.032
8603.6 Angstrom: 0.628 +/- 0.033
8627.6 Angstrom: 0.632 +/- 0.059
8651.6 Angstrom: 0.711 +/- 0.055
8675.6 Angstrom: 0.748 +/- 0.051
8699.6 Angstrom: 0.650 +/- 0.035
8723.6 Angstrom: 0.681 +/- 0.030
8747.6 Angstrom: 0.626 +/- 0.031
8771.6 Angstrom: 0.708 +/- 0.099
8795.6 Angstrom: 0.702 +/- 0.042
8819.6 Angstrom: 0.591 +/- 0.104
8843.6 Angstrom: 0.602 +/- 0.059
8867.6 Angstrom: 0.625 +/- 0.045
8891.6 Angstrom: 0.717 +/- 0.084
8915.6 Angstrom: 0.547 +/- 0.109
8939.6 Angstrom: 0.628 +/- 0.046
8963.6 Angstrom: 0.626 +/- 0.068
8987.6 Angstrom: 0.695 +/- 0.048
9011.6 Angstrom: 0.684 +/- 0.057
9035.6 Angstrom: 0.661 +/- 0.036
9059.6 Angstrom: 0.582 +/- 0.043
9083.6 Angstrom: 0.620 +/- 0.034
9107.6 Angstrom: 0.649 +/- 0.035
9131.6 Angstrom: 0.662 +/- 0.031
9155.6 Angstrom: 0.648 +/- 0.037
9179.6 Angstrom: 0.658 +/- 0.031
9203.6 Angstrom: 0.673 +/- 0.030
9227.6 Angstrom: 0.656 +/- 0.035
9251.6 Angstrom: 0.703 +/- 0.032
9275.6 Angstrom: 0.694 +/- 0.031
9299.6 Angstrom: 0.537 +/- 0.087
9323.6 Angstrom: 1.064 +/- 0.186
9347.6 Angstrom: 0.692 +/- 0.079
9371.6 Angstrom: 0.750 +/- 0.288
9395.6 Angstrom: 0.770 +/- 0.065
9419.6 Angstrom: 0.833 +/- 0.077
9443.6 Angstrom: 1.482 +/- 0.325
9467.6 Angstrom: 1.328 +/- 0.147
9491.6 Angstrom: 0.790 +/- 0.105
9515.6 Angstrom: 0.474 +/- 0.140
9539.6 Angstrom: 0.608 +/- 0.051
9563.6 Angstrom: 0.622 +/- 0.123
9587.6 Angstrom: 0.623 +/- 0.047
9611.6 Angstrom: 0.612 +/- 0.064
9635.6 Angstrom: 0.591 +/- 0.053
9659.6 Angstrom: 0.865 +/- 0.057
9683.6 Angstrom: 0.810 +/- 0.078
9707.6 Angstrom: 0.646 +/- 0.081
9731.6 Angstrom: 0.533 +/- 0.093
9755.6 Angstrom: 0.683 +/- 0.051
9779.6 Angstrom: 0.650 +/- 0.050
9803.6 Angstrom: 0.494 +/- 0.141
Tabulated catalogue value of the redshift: 0.438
